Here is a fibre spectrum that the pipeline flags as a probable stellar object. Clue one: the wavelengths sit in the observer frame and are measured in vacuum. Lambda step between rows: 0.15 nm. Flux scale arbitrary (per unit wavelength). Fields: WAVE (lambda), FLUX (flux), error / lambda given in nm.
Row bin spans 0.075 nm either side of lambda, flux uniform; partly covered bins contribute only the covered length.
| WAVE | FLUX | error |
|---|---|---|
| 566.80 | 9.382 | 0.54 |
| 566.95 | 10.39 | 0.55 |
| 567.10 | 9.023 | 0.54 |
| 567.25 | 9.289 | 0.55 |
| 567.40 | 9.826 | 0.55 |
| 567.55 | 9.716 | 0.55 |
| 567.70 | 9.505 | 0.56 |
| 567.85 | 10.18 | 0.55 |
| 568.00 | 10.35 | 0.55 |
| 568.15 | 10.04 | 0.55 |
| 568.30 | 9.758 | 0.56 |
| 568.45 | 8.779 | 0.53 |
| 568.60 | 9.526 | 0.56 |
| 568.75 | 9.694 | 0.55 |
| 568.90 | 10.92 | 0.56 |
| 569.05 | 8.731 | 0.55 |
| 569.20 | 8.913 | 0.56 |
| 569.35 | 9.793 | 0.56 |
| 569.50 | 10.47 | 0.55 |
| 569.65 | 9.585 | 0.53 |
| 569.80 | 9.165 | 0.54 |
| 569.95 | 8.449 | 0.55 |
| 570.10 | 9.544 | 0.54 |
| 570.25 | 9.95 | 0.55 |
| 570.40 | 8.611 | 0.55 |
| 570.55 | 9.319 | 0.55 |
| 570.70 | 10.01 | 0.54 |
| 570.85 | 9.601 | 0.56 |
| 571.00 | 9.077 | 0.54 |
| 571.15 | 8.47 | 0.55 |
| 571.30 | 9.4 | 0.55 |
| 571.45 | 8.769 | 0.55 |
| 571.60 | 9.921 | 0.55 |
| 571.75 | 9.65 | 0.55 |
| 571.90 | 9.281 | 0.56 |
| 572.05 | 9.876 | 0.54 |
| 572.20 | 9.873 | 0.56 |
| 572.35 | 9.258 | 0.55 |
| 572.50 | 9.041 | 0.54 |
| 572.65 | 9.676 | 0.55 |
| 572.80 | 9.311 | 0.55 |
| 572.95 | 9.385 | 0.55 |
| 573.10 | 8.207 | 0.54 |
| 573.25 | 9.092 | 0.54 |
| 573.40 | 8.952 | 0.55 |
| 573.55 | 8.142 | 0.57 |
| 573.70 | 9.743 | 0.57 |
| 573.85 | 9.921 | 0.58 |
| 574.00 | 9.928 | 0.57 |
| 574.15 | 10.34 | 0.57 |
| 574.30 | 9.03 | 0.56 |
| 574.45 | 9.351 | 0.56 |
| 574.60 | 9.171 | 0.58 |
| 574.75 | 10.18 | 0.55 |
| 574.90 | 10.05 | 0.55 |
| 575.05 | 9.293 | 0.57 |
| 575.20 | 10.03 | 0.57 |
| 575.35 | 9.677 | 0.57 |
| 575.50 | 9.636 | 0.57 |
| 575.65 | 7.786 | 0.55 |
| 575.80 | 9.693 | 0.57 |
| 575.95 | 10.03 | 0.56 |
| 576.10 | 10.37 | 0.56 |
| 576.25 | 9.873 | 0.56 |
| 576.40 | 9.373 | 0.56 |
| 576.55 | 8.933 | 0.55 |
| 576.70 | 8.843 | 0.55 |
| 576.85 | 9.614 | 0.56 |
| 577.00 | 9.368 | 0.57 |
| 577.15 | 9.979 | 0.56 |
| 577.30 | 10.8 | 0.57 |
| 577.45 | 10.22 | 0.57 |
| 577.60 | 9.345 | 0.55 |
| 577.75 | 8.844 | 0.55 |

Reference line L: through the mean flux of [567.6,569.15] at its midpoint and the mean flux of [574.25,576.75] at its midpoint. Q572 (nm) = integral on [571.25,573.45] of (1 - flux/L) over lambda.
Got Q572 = 0.07 nm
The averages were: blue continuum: 9.73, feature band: 9.32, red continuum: 9.5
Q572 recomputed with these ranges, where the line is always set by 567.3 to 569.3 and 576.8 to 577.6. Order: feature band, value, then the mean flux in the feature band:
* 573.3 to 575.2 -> 0.065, 9.52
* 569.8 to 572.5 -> 0.118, 9.34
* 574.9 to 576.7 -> 0.072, 9.51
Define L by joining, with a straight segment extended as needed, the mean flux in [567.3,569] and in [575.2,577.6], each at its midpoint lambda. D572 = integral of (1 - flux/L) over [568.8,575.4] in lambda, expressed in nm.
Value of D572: 0.20 nm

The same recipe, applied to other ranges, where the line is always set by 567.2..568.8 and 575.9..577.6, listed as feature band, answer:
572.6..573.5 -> 0.061 nm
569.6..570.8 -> 0.047 nm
